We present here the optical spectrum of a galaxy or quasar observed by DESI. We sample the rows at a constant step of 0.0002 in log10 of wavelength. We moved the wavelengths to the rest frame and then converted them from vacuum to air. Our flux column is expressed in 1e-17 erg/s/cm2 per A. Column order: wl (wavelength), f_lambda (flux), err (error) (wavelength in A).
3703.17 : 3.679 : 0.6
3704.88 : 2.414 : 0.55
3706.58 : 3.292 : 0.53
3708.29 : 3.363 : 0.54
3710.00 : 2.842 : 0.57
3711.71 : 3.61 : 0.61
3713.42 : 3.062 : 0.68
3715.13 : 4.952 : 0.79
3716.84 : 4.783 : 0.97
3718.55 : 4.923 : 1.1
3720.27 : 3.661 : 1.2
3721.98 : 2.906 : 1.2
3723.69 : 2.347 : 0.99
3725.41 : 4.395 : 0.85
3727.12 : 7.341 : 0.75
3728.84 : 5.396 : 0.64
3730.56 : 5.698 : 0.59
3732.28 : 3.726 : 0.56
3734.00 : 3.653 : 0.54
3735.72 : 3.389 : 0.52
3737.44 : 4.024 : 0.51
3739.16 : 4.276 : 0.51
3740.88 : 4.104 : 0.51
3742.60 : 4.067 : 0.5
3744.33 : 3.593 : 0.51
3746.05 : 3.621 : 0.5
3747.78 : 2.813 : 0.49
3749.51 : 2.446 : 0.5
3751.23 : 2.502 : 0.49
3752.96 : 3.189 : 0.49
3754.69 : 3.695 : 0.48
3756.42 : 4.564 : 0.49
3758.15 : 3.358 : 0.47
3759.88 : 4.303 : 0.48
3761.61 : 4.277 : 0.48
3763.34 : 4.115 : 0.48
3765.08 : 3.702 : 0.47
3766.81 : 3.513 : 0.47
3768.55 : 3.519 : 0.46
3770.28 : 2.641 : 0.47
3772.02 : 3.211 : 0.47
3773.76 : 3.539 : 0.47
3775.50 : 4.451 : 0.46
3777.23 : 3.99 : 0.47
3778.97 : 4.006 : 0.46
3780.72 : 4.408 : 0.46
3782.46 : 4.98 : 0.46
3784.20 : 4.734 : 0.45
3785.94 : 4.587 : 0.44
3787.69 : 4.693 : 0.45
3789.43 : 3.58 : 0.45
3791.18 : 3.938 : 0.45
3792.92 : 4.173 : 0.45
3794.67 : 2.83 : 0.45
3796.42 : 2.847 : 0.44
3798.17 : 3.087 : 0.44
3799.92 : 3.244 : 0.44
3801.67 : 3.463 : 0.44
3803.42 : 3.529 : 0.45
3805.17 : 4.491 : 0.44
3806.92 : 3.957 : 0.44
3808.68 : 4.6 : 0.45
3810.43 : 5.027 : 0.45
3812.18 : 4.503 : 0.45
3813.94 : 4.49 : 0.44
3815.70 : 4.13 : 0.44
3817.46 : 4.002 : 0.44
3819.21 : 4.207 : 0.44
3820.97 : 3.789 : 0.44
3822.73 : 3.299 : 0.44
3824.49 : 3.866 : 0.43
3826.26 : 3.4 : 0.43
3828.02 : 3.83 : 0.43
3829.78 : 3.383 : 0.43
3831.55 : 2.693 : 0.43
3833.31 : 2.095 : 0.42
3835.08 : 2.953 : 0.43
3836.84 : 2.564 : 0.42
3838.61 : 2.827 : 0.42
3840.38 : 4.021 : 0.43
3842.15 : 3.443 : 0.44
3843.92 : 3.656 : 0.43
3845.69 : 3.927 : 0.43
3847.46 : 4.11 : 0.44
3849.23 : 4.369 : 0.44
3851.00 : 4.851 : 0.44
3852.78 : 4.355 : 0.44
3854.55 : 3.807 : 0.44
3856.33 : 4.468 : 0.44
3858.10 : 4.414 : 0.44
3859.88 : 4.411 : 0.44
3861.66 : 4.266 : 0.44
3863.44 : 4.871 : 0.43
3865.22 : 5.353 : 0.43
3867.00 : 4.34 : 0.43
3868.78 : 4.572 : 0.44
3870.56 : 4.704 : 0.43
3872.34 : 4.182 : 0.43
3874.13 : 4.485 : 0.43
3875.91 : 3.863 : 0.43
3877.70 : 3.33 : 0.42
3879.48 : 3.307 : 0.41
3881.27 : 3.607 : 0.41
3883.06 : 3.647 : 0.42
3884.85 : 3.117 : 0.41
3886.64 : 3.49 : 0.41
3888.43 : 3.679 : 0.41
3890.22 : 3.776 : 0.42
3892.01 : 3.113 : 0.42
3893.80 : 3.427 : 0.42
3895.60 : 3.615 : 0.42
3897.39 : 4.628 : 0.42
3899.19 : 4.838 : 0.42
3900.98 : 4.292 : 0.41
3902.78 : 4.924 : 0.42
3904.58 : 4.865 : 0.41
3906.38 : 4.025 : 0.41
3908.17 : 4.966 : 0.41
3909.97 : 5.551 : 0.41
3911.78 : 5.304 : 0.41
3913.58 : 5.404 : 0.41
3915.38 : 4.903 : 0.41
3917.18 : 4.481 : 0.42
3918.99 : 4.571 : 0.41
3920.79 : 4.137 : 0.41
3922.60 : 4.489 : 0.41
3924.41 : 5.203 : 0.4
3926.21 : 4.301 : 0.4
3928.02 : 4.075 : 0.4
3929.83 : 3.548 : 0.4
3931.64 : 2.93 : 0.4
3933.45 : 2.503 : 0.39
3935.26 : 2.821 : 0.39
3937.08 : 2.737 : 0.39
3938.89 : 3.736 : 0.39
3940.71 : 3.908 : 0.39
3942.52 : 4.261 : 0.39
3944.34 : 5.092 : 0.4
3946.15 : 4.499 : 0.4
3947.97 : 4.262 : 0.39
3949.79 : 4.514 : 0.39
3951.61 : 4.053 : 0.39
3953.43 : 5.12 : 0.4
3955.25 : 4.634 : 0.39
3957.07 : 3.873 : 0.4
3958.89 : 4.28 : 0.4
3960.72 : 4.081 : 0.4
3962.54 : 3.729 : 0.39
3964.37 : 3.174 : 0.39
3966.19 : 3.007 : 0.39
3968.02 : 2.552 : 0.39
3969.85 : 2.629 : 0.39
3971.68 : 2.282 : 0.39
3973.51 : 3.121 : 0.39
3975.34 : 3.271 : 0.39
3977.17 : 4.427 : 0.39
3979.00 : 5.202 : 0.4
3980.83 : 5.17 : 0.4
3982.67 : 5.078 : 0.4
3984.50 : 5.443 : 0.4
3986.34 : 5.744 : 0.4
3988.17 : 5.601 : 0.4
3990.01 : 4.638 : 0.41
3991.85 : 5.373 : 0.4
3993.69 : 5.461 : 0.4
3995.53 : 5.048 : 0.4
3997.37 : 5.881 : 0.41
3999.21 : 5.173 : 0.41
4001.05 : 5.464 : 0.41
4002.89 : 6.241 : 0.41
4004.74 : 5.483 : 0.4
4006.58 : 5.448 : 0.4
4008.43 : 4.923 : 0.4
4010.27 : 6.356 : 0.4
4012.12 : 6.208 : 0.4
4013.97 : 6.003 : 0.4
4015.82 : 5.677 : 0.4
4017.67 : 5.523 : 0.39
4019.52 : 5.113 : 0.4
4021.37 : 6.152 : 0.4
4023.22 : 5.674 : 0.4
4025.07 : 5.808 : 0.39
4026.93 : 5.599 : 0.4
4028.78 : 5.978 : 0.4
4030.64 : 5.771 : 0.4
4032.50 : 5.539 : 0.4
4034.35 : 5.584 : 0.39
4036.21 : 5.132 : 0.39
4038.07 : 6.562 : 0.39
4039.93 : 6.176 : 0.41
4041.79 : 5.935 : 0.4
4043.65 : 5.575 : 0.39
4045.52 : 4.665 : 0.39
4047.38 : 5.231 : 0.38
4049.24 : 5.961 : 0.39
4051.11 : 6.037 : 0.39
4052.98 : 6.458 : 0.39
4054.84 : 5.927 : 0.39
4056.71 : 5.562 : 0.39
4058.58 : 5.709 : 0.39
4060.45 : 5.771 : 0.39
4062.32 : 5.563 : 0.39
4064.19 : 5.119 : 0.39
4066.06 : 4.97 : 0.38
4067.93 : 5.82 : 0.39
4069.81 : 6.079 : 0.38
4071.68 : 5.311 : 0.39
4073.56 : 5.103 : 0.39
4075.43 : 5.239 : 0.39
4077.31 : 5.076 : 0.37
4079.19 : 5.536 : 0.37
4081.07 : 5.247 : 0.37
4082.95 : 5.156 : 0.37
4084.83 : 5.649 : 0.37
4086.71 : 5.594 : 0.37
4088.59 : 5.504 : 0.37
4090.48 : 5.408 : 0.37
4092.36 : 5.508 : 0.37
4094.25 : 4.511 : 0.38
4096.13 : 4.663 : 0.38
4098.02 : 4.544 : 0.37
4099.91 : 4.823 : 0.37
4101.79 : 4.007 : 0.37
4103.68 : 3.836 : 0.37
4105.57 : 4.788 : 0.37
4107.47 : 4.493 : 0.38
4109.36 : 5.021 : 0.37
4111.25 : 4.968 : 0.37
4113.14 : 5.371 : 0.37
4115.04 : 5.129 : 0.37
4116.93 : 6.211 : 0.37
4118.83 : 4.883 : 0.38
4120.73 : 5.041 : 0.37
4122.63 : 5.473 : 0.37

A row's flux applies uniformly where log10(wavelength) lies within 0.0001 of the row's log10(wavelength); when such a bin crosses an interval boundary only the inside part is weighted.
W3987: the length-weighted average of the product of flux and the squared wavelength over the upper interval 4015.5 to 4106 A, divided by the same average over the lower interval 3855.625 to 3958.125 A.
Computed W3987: 1.4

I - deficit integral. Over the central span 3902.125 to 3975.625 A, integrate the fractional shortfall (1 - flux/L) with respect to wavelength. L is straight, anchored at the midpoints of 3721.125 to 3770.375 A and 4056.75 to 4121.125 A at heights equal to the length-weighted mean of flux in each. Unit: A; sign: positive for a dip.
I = 8.62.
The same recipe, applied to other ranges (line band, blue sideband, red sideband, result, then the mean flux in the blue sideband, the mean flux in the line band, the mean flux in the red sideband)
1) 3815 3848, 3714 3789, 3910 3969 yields 4.6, 4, 3.47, 4.09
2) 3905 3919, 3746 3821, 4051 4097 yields -1.1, 3.84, 4.92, 5.45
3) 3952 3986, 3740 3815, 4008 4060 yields 8.3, 3.82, 3.98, 5.75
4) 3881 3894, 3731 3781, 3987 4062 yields 3.3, 3.69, 3.48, 5.66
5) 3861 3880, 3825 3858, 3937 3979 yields -3.3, 3.62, 4.32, 3.84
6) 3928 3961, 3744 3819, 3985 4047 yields 7.4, 3.83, 3.94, 5.62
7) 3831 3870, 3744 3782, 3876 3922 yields 0.6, 3.63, 3.95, 4.2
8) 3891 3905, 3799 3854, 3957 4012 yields -0.1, 3.78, 4.19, 4.64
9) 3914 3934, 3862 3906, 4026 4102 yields 1.0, 4.09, 4.16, 5.47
